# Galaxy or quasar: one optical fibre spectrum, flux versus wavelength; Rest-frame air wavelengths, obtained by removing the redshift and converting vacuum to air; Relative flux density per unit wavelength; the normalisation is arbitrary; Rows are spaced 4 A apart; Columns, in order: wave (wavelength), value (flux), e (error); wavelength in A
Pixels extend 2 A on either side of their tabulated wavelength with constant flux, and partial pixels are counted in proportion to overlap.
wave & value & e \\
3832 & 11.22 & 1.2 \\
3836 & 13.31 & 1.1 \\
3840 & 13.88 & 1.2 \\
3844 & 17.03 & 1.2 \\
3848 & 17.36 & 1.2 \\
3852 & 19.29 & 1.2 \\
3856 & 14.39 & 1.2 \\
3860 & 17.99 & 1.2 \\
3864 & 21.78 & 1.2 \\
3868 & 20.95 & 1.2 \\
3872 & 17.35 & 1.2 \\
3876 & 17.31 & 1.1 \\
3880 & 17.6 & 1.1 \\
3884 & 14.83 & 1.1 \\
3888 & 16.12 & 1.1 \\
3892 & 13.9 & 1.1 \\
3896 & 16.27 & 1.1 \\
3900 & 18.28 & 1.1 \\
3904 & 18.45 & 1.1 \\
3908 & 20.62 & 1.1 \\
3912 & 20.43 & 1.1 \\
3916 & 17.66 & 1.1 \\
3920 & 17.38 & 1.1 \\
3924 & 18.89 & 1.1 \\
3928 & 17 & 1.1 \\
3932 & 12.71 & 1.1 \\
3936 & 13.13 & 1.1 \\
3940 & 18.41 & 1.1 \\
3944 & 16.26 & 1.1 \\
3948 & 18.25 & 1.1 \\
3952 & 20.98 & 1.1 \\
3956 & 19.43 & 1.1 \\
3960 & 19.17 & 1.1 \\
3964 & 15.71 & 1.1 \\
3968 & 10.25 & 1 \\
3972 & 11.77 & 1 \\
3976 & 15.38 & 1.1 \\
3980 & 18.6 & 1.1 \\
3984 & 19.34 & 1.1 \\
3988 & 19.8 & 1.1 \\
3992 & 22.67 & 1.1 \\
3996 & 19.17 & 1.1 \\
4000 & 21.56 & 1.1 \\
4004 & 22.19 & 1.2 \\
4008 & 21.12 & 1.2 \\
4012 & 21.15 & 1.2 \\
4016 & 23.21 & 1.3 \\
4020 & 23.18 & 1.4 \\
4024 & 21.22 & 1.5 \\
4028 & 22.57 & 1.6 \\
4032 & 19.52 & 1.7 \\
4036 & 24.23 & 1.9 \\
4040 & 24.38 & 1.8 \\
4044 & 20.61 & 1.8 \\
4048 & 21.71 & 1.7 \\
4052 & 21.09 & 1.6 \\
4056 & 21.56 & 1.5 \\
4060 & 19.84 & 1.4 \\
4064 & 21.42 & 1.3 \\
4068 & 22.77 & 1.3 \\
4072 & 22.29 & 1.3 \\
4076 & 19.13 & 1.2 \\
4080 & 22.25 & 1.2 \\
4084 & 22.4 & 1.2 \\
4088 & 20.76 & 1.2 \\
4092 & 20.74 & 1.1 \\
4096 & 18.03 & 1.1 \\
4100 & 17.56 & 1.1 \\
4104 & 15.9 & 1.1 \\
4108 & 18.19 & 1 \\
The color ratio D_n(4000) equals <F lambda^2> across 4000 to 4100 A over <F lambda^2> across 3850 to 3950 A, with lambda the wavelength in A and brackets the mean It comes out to 1.3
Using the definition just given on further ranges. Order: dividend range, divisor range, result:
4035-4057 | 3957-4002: 1.30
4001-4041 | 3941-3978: 1.40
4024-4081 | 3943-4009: 1.23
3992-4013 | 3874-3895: 1.41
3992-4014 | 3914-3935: 1.33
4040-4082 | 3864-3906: 1.35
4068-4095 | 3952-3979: 1.42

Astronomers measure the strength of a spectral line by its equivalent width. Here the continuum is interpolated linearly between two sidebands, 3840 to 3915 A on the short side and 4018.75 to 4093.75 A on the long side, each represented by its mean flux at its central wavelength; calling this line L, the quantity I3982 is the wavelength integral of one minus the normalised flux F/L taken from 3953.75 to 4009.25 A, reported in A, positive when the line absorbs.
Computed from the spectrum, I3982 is 4.85 A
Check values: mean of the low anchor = 17.7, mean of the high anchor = 21.7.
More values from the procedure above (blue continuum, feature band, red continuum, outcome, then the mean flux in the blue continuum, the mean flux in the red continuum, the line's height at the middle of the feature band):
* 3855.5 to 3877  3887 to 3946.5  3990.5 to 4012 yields 7.7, 18.6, 21.3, 19.6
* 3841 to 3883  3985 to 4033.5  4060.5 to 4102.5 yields -4.1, 17.9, 20.6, 19.8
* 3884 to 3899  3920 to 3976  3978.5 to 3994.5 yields 5.8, 15.5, 20.1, 18.3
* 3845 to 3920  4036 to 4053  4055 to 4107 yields -2.1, 17.8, 20.3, 19.8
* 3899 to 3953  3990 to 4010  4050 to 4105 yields -2.4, 17.7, 20.5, 19.1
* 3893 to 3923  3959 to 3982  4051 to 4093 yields 5.3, 18.3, 21.3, 19.5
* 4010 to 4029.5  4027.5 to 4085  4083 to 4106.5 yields -2.8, 22.3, 19.1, 20.7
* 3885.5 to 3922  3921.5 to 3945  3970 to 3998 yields 2.3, 17.6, 18.1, 17.8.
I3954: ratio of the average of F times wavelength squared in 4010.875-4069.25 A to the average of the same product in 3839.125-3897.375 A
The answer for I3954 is 1.4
